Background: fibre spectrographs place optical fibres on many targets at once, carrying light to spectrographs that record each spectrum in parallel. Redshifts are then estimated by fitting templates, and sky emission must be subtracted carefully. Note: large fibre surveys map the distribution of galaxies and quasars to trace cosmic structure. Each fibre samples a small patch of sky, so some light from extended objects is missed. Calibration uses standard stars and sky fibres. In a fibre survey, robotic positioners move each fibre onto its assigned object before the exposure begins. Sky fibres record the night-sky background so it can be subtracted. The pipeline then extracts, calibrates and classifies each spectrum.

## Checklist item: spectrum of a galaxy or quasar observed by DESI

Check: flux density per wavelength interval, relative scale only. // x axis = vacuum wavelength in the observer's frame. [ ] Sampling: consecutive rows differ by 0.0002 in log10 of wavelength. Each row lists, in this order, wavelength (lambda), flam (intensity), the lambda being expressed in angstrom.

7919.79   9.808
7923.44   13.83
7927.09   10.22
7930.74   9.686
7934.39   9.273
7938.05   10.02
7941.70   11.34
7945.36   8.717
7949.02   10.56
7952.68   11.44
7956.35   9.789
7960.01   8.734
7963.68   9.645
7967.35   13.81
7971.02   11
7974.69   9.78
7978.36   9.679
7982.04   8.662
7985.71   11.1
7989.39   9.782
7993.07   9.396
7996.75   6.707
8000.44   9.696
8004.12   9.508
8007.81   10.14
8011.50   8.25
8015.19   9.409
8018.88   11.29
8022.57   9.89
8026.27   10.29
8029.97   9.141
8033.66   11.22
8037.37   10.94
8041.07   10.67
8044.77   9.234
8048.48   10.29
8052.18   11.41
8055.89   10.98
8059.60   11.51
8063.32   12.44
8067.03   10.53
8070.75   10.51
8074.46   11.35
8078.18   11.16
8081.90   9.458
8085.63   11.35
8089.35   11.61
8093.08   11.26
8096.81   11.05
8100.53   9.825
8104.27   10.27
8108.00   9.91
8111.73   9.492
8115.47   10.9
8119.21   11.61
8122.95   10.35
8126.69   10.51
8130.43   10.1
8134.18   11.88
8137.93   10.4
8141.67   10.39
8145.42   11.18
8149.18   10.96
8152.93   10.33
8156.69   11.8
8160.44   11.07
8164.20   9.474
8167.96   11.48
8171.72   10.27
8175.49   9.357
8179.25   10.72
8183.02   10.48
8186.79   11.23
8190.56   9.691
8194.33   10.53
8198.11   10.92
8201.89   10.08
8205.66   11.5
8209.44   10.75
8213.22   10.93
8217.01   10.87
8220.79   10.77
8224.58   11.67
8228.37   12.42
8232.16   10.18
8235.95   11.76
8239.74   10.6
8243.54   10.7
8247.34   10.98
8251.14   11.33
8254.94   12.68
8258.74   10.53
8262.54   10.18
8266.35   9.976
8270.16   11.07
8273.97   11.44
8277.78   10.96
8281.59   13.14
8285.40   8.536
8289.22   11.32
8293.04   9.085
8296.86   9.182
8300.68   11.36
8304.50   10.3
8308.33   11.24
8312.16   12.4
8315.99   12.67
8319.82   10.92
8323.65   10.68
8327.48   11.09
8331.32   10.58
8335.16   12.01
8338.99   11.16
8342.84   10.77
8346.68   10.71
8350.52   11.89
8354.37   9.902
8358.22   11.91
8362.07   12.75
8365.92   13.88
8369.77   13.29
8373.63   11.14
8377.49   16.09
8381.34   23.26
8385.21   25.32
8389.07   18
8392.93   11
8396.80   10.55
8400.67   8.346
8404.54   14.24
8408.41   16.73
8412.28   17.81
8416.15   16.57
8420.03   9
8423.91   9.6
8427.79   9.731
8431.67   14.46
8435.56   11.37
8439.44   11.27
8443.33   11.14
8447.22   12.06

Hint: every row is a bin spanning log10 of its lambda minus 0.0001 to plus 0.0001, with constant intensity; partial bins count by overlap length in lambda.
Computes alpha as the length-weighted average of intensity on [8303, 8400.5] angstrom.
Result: 12.9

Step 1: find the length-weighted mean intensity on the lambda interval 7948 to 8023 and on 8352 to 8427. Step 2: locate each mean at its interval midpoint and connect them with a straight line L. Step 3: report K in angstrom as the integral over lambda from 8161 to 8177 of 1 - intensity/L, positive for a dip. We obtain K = 2.1 angstrom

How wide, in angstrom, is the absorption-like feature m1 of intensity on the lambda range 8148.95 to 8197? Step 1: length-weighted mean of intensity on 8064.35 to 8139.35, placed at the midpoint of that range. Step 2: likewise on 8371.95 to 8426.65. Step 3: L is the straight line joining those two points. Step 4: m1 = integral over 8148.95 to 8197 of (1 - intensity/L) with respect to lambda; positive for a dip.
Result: 4.5 angstrom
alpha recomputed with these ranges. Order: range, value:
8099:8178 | 10.6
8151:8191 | 10.6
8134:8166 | 10.8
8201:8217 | 10.9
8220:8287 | 11.1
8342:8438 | 13.6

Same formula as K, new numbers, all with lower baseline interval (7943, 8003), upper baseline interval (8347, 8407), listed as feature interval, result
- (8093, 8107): 0.9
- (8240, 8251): 1.6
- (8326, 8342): 2.8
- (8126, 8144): 1.4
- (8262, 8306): 8.5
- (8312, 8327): 2.1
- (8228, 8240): 1.3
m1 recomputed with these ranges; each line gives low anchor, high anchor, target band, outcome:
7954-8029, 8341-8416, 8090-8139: 2.6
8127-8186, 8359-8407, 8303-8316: 1.8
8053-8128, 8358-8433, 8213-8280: 7.9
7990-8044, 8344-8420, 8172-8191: 2.3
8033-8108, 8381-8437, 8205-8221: 1.7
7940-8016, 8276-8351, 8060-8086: -2.0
